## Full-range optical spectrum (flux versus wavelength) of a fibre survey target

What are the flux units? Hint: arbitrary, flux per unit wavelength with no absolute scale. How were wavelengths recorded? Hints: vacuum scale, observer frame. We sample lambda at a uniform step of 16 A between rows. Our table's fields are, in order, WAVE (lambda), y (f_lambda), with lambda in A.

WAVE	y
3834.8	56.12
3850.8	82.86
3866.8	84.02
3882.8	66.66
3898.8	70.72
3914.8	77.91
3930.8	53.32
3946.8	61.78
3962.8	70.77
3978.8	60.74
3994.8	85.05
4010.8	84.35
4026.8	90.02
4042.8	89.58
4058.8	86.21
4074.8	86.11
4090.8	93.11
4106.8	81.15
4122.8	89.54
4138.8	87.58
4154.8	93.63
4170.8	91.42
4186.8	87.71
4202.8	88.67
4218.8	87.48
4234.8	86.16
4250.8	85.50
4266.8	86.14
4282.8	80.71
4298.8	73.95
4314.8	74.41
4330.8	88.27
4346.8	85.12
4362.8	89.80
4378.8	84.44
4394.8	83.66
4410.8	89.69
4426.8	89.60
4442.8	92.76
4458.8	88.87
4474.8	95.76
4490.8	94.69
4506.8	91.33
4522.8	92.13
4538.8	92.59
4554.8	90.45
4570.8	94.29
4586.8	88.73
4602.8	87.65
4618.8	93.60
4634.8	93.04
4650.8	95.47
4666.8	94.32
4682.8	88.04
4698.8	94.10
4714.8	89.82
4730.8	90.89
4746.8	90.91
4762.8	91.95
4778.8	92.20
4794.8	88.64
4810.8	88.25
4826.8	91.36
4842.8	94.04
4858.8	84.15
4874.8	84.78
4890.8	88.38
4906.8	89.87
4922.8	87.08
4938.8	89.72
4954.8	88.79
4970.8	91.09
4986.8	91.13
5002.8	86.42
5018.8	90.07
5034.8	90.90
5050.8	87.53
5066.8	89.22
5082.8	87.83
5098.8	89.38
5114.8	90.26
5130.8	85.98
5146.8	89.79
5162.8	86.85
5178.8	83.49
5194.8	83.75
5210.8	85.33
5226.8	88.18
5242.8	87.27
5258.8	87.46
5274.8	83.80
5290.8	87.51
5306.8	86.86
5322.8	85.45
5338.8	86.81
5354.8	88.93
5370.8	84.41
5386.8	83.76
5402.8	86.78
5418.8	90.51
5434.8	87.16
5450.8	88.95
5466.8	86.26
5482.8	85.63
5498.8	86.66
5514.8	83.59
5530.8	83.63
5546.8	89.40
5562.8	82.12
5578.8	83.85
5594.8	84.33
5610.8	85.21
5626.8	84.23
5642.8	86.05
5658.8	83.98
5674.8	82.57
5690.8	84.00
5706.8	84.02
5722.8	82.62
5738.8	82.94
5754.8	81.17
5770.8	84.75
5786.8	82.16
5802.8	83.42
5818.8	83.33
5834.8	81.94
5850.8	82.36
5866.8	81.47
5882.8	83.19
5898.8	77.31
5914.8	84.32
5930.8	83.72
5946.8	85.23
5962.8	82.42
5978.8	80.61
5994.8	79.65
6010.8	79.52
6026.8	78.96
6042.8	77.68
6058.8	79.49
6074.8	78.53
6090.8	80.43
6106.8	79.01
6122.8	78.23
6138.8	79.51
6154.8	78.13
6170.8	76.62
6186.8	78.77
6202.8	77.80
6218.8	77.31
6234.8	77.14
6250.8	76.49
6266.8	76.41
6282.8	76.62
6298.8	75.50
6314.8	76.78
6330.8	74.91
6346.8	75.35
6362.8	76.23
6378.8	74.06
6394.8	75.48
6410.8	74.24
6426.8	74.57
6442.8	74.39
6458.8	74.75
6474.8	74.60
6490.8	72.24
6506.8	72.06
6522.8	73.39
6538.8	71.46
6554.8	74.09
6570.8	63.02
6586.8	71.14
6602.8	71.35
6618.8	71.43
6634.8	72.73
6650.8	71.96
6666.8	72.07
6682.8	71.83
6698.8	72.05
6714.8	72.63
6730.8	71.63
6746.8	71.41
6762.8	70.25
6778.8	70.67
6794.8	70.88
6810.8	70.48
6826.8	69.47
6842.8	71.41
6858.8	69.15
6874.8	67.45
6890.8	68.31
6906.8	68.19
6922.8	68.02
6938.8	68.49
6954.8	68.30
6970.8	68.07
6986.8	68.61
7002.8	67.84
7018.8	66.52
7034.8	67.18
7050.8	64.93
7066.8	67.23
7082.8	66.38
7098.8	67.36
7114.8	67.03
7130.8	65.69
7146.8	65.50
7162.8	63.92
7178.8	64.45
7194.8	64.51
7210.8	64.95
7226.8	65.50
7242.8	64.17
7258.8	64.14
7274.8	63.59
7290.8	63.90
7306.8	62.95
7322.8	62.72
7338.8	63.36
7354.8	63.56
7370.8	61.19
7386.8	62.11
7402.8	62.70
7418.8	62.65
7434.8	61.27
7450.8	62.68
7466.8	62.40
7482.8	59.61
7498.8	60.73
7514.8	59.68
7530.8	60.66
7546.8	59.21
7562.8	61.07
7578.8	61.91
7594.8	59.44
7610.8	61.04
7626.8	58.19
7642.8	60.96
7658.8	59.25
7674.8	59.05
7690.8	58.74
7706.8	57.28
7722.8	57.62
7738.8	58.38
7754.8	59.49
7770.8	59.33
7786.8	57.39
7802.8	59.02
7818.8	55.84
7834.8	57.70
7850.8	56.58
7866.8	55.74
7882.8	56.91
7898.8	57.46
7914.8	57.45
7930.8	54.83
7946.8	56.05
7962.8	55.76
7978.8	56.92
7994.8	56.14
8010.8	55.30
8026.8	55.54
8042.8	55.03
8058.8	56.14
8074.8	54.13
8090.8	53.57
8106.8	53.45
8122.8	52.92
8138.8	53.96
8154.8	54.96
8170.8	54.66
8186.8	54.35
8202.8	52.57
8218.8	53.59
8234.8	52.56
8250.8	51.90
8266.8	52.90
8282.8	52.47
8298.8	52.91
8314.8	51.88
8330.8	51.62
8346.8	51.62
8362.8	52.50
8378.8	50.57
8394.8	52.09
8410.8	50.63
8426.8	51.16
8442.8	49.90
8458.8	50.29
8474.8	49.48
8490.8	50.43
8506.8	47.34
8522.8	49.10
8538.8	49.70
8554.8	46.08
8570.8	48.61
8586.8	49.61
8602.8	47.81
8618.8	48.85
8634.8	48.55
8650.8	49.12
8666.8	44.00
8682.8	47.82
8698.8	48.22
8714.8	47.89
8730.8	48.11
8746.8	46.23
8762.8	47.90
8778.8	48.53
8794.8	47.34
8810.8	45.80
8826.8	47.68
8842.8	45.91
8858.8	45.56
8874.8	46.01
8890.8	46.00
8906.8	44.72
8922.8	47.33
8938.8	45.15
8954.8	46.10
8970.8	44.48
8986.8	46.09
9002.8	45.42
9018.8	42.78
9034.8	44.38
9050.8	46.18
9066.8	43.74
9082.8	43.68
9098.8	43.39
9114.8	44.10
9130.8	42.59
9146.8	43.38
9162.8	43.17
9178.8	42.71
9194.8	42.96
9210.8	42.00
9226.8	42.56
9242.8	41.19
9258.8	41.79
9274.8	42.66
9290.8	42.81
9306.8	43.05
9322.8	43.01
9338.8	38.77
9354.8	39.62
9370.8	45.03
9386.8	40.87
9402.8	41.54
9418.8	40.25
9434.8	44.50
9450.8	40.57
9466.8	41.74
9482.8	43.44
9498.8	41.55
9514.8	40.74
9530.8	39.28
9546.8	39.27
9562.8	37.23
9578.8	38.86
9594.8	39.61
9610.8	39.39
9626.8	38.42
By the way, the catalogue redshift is 0.001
